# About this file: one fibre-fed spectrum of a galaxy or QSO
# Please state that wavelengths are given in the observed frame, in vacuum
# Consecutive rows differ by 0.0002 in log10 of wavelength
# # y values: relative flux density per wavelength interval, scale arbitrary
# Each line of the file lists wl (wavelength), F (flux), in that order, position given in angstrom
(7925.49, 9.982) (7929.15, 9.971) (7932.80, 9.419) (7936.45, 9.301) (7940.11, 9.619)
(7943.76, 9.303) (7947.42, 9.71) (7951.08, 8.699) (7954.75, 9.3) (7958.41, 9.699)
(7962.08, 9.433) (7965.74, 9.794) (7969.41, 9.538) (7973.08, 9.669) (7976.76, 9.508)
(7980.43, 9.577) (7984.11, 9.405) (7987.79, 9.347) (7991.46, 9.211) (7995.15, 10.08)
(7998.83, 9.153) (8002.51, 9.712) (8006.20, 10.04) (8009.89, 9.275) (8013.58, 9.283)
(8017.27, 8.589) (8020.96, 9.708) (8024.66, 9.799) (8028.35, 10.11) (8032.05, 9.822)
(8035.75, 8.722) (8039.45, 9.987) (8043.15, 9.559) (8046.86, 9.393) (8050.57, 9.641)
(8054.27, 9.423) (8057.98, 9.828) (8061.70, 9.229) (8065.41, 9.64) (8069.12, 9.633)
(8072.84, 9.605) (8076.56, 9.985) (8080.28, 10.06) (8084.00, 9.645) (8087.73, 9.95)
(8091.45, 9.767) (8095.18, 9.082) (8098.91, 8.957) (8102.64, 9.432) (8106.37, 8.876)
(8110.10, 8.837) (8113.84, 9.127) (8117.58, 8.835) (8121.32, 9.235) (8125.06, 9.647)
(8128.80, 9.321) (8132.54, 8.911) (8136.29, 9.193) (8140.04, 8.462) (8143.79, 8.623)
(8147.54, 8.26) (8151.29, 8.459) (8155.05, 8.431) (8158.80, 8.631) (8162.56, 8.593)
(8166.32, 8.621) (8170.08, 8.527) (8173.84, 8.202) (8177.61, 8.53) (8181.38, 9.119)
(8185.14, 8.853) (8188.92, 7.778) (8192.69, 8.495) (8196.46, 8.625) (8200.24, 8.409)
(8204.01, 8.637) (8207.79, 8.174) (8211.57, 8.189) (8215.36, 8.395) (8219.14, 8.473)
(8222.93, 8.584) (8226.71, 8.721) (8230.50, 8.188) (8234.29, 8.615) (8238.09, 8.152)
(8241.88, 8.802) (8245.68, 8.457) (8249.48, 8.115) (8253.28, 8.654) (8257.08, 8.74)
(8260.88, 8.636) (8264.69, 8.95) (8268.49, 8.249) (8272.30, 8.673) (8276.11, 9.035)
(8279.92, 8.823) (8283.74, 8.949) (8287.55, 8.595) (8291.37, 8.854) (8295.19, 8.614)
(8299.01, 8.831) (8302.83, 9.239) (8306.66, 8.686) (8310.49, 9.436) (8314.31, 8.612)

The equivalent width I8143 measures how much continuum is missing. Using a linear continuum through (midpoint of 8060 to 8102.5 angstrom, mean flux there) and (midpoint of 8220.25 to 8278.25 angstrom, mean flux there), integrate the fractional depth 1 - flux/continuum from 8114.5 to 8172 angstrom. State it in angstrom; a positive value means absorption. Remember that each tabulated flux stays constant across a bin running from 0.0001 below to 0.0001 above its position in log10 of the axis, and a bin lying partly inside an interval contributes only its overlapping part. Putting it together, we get 2.7 angstrom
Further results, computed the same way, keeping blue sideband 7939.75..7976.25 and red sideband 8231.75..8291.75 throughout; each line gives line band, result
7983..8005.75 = -0.4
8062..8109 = -2.1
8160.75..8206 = 1.6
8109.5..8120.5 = 0.1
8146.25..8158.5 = 0.7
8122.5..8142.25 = -0.2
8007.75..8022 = 0.2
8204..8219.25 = 0.8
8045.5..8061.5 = -0.6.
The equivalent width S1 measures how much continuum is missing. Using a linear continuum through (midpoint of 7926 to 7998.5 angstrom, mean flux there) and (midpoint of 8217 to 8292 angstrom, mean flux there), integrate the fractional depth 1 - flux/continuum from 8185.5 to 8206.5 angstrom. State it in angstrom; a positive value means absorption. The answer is 0.9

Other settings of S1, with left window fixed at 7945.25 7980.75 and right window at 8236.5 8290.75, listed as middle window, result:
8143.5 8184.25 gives 1.69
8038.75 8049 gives -0.39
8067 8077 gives -0.57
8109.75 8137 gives -0.36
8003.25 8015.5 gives -0.24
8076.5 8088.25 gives -0.95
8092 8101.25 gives -0.04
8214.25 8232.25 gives 0.57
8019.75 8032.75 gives -0.79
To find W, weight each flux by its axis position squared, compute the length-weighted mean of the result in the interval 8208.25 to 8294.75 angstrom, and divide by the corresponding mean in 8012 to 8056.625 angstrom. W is 0.95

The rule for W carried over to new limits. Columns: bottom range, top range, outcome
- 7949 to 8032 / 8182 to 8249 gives 0.94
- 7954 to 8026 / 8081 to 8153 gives 0.99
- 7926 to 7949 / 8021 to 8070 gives 1.03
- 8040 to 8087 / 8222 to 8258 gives 0.92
